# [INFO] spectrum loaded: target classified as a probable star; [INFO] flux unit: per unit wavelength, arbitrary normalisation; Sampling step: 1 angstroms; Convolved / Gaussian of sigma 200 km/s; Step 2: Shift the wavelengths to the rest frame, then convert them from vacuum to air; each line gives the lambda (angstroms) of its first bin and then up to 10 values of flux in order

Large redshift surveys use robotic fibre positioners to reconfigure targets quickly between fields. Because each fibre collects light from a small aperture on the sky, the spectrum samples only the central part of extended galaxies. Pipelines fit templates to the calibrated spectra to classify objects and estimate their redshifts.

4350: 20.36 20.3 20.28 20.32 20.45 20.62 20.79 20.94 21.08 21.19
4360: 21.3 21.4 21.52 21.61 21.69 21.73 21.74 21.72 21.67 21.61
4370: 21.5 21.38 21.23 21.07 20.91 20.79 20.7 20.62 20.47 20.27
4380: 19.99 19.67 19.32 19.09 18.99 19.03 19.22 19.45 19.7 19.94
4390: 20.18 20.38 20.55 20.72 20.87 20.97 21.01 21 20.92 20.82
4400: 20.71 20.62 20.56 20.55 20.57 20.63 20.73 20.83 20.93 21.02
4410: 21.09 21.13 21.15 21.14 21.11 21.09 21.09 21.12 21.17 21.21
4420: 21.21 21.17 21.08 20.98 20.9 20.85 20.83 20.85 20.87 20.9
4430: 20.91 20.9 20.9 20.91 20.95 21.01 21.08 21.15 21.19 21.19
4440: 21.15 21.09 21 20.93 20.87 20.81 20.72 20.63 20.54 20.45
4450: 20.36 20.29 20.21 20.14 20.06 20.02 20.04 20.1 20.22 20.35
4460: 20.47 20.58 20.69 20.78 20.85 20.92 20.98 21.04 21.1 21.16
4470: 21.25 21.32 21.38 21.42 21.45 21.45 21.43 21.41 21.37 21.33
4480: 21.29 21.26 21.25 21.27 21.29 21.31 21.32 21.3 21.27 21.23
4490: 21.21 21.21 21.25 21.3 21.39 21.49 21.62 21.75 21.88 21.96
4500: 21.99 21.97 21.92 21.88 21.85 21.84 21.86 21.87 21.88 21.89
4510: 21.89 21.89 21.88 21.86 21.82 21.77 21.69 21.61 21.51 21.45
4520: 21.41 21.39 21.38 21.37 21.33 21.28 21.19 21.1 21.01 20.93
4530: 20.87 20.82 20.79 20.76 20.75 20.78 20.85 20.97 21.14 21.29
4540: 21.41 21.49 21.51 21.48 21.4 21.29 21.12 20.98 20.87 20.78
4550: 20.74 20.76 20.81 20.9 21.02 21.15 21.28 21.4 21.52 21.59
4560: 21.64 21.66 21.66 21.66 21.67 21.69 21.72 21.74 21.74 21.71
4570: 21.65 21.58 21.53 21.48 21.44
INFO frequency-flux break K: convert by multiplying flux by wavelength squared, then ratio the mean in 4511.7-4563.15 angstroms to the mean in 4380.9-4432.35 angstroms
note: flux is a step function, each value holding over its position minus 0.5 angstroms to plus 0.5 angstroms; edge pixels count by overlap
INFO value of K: 1.09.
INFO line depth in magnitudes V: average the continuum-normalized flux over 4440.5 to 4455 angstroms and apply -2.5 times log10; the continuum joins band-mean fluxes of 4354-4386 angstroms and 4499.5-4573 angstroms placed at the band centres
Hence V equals 0.03 mag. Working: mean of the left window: 20.8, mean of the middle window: 20.6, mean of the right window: 21.4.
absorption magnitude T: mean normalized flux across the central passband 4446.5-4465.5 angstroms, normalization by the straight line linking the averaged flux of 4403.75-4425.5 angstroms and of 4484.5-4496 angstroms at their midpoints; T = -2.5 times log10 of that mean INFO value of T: 0.04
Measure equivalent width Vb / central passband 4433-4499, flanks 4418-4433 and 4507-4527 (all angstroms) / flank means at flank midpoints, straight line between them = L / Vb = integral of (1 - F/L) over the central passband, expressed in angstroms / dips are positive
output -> 0.8 angstroms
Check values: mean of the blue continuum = 21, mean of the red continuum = 21.6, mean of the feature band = 21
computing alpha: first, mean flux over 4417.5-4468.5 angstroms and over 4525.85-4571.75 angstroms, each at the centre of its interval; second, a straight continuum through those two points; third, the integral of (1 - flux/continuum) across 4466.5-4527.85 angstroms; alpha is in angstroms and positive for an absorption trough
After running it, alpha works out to -1.4 angstroms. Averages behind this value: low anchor 20.8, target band 21.5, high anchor 21.2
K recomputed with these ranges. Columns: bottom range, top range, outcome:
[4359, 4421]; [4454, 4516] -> 1.07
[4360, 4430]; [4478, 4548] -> 1.09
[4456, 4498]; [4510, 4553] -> 1.03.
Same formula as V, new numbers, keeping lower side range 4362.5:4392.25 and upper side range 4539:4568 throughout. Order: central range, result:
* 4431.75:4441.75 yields -0.01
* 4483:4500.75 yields -0.02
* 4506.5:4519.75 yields -0.03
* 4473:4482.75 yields -0.02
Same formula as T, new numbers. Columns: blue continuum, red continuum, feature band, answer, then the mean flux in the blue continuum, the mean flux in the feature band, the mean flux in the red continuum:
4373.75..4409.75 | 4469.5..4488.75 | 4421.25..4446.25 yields -0.01 mag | 20.4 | 21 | 21.3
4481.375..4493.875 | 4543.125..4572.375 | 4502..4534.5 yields -0.01 mag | 21.3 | 21.5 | 21.4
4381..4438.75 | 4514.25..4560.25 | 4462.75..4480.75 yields -0.02 mag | 20.7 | 21.2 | 21.2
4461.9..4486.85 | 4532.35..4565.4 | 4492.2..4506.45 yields -0.03 mag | 21.2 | 21.8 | 21.2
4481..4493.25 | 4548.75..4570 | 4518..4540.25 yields 0.01 mag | 21.3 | 21.1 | 21.4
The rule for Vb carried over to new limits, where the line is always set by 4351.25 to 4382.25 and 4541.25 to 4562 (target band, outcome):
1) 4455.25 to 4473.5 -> 0.25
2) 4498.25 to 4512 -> -0.49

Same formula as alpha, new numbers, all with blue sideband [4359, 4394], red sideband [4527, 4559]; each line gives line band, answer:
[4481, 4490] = -0.2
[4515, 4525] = -0.2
